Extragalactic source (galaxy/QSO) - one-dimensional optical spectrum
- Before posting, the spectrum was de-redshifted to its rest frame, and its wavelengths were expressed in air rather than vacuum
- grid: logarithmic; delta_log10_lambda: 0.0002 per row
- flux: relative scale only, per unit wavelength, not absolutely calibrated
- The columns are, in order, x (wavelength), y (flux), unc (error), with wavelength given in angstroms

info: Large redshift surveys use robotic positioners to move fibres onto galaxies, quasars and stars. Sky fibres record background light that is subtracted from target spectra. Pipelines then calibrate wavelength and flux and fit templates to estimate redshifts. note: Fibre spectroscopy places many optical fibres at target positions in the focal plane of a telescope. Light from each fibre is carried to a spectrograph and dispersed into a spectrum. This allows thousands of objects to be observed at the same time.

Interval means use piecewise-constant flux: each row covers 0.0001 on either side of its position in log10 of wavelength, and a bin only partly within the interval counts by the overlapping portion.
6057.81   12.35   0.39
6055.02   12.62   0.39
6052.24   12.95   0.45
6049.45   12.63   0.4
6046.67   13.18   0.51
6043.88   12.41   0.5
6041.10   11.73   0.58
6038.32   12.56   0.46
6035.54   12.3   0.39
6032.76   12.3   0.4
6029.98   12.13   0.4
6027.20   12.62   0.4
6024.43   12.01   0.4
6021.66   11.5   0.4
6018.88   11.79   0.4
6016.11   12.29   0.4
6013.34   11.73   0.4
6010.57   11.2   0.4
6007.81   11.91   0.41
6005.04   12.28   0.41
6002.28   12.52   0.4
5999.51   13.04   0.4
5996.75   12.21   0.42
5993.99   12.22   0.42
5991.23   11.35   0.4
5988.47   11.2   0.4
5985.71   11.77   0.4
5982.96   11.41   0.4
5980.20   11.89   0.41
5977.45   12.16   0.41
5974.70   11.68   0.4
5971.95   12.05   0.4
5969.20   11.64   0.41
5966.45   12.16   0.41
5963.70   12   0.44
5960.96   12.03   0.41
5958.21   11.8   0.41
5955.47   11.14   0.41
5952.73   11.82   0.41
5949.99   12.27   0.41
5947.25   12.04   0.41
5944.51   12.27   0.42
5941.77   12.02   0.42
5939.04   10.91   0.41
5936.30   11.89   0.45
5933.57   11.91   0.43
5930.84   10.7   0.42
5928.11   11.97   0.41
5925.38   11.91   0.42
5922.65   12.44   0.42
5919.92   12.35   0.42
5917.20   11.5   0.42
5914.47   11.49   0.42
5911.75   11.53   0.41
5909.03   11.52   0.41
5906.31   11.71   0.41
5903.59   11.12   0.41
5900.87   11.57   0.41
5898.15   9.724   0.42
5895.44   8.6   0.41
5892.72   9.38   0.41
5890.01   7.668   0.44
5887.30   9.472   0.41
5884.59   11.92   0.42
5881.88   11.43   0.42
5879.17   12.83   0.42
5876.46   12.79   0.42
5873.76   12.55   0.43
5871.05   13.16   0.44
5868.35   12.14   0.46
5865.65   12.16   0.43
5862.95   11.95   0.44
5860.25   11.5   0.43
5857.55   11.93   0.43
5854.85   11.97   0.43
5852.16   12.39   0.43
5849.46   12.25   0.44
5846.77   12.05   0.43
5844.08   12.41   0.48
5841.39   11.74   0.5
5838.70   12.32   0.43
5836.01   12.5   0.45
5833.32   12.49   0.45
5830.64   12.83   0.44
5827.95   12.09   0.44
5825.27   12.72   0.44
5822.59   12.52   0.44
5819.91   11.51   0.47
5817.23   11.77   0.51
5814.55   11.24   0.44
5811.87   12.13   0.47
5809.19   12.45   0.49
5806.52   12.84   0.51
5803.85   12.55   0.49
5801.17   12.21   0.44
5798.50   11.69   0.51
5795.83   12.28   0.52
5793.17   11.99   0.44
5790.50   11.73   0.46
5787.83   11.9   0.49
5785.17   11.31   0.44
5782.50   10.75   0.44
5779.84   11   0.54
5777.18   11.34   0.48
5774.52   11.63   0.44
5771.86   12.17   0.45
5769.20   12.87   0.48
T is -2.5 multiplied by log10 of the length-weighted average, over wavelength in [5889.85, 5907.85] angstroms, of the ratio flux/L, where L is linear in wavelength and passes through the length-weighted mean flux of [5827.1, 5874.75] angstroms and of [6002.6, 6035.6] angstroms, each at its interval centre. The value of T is 0.20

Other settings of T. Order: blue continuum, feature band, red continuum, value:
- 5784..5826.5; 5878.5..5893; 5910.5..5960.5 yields 0.14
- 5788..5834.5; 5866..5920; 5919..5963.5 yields 0.07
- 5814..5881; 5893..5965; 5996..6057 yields 0.07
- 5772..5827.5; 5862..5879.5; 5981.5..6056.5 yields -0.05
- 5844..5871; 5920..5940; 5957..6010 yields 0.03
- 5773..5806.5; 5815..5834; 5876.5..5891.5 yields -0.07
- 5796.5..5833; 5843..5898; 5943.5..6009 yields 0.06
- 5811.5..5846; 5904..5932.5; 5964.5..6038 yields 0.03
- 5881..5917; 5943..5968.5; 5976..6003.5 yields -0.05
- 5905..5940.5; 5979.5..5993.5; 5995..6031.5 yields 0.04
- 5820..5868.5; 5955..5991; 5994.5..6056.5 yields 0.04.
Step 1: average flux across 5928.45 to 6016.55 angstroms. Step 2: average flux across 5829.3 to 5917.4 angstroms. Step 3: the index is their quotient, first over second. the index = 1.02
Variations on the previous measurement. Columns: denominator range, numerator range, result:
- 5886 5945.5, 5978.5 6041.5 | 1.08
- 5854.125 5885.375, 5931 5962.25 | 0.97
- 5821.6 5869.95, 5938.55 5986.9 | 0.97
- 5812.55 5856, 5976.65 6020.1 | 0.98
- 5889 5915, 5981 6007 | 1.15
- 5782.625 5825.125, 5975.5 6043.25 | 1.00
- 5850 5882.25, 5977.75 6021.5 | 0.97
